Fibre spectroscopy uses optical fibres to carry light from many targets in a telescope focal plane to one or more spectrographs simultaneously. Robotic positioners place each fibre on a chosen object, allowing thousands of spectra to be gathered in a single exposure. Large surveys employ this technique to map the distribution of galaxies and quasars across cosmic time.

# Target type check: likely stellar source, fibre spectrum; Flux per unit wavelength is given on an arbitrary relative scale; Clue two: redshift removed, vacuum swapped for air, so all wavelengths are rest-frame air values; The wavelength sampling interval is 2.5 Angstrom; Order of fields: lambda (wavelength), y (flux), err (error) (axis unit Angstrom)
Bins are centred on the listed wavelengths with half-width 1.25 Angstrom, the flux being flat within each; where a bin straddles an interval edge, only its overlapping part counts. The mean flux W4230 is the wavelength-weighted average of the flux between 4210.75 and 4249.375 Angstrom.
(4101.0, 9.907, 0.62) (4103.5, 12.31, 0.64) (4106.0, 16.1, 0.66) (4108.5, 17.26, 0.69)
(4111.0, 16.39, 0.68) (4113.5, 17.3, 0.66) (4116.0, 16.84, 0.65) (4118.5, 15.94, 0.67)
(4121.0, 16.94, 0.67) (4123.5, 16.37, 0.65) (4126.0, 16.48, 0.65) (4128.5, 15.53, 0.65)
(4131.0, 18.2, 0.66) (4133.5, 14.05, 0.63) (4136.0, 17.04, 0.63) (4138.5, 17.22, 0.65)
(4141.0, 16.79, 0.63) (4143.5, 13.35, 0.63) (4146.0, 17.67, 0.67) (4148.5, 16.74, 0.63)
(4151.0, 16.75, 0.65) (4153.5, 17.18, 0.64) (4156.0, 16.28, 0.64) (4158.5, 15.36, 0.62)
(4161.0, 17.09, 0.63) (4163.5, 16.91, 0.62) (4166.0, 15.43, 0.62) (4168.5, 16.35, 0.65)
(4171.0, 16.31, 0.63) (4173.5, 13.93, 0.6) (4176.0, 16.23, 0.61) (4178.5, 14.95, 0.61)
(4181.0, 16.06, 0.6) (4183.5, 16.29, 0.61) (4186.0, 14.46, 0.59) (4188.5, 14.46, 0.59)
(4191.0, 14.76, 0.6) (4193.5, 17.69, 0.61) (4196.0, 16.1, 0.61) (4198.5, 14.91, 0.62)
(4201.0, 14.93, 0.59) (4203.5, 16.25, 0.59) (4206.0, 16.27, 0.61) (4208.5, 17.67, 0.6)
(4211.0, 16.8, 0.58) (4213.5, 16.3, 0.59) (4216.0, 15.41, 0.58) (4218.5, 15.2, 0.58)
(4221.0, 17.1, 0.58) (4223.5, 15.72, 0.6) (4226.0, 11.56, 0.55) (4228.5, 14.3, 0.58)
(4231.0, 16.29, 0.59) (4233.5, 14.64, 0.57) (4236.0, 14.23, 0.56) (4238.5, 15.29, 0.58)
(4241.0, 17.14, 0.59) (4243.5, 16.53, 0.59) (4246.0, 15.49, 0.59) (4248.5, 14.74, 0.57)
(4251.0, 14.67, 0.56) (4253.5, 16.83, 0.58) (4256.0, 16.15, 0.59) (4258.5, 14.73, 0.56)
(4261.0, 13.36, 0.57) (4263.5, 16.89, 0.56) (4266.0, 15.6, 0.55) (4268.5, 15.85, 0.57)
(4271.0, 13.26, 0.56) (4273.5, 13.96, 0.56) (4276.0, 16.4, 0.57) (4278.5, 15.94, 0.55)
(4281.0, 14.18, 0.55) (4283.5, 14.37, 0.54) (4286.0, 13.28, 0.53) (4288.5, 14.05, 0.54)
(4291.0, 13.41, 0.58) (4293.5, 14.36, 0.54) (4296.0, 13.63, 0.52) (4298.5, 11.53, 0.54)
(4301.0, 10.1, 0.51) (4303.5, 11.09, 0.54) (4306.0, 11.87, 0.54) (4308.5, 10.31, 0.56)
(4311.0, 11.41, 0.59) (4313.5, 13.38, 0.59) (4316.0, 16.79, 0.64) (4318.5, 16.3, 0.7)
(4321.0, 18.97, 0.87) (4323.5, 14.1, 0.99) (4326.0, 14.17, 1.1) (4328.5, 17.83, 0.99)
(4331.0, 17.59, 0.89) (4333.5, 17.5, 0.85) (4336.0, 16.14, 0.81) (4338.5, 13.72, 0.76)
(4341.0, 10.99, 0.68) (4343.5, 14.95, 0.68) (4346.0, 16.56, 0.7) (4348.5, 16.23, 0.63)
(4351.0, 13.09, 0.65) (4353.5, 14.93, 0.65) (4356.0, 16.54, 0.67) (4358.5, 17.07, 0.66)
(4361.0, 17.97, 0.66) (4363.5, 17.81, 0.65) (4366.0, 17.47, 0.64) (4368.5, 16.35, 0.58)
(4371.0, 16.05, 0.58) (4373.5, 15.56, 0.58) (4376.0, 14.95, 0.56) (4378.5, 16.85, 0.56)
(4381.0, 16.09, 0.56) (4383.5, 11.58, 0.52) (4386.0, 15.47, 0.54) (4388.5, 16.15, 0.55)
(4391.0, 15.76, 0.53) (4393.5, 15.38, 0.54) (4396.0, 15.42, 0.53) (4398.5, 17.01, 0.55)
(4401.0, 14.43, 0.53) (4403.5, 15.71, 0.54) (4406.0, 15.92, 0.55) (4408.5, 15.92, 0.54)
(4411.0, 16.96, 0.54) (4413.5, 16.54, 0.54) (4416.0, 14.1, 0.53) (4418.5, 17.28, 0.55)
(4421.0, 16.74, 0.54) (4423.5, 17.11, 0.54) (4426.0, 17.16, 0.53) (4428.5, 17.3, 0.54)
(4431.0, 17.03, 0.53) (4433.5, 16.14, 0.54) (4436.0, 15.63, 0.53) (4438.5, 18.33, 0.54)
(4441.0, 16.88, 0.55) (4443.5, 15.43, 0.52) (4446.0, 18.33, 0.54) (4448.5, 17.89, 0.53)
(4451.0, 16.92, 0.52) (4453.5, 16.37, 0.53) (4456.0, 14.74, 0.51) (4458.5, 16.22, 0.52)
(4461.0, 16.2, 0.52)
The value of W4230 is 15.4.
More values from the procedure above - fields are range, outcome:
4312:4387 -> 15.8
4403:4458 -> 16.6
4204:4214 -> 16.8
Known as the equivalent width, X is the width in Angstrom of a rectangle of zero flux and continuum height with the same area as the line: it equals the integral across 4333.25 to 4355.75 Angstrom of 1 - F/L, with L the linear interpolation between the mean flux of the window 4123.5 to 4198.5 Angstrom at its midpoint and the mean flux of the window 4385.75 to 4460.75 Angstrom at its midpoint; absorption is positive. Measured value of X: 1.9 Angstrom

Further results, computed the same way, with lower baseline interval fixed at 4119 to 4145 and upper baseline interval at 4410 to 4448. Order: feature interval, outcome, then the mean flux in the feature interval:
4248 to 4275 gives 2.2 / 15.1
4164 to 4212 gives 1.5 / 15.8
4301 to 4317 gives 4.2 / 12.2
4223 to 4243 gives 1.8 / 14.9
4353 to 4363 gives -0.1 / 16.8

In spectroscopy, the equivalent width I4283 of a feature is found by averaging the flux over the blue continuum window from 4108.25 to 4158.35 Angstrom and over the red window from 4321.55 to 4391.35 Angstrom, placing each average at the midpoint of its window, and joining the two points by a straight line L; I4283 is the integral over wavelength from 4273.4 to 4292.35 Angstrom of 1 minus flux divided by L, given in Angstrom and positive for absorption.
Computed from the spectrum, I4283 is 1.8 Angstrom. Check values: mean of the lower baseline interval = 16.5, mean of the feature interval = 14.5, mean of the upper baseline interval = 15.7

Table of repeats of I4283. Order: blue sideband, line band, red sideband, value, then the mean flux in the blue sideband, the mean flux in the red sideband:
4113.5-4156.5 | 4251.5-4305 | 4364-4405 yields 6.0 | 16.5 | 15.7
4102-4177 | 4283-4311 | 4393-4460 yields 6.6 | 16.2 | 16.4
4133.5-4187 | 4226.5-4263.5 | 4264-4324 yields -1.4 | 16.1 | 14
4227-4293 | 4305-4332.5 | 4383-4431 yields 1.0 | 15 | 16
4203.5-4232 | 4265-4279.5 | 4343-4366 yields 0.7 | 15.7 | 16.2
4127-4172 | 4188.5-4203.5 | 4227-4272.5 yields 0.2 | 16.3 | 15.3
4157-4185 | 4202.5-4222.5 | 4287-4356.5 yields -1.2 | 15.9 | 14.3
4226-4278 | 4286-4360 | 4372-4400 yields 4.5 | 15.2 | 15.5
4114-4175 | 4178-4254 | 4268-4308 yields -3.6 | 16.3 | 13.5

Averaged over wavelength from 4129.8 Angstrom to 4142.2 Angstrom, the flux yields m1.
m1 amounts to 16.7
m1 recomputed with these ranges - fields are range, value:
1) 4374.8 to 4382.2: 16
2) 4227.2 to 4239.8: 14.9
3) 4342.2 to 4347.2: 15.7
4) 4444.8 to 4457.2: 16.9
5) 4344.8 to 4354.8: 15.2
